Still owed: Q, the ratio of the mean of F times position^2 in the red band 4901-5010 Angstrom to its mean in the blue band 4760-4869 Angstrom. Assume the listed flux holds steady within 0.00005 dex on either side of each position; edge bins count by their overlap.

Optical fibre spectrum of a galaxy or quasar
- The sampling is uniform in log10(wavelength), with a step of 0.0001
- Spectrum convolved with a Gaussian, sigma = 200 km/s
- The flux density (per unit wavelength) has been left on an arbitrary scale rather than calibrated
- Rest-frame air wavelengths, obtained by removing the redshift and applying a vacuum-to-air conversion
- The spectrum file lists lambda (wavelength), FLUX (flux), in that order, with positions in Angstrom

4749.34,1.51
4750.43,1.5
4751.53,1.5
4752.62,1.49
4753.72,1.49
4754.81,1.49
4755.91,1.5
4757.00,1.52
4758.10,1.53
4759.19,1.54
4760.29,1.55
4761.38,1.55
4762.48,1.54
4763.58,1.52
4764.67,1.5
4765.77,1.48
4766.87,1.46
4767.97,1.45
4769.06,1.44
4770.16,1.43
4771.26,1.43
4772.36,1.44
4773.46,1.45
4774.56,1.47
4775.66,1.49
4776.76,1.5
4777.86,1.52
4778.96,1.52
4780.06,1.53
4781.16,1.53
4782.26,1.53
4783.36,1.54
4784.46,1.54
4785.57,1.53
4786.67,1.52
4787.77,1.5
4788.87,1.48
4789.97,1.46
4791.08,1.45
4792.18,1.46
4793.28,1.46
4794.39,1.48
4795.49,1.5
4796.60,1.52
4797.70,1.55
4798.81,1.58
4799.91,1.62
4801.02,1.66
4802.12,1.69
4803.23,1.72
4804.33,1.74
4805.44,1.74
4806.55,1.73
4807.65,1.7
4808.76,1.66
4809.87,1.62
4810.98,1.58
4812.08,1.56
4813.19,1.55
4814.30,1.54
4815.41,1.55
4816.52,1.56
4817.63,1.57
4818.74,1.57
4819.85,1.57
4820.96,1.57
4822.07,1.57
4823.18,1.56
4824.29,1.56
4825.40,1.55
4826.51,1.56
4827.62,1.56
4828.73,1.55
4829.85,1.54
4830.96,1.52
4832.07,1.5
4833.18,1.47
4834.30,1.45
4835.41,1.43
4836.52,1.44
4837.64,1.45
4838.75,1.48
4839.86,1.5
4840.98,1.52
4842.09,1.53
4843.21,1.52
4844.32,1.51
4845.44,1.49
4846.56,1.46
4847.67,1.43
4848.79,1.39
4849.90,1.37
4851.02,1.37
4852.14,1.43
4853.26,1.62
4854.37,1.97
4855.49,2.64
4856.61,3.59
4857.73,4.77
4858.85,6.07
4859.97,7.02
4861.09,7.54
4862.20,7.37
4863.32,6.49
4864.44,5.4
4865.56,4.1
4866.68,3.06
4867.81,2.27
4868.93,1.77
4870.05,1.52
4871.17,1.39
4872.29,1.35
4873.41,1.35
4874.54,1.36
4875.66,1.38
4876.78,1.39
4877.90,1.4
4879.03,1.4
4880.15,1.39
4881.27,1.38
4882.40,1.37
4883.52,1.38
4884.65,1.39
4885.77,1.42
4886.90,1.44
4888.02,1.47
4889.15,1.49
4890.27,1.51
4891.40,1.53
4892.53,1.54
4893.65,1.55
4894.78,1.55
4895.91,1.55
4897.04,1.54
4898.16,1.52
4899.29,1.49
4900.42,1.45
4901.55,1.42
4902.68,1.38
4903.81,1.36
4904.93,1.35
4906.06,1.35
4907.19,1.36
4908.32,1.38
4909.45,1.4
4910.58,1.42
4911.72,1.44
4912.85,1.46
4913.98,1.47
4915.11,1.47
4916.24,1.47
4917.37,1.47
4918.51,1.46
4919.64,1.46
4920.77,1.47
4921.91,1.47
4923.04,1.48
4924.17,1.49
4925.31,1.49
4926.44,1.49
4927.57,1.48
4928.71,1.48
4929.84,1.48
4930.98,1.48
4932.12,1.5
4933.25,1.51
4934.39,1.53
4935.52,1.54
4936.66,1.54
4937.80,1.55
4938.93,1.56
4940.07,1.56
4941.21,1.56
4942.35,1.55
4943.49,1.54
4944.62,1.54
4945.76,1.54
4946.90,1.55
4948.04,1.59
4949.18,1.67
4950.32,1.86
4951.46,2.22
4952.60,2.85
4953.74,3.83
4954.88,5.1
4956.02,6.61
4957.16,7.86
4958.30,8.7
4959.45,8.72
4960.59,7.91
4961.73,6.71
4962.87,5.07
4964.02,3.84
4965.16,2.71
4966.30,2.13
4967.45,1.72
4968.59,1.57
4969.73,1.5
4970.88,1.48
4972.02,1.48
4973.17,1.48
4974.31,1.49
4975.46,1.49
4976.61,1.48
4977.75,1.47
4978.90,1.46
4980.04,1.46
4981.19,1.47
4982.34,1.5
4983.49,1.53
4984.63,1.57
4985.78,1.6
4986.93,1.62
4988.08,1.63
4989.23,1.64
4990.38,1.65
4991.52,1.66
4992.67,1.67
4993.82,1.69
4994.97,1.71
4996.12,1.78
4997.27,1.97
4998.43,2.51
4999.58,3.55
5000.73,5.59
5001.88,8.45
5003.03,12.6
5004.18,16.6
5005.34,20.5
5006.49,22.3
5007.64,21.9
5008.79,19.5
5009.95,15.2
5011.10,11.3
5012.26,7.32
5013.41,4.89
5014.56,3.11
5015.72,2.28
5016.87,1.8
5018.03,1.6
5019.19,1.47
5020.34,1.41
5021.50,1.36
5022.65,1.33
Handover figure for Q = 1.8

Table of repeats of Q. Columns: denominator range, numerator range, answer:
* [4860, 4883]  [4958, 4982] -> 1.11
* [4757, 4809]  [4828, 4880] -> 1.61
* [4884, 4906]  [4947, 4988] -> 2.11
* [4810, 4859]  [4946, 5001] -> 1.70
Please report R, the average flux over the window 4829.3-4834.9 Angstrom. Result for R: 1.5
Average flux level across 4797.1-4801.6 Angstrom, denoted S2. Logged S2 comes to 1.6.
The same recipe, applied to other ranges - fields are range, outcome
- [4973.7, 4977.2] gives 1.49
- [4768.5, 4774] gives 1.44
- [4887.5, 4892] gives 1.5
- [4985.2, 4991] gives 1.63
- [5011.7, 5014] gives 6.1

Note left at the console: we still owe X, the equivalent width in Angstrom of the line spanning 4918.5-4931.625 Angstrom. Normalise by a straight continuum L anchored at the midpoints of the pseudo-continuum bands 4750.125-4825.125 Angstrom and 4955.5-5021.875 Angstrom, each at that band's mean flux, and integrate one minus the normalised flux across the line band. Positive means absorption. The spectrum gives 8.1 Angstrom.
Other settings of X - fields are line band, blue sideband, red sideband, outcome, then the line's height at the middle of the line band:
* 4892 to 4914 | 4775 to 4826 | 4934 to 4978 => 9.0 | 2.46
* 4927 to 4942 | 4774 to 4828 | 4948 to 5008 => 8.9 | 3.72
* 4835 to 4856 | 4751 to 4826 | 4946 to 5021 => 7.8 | 2.47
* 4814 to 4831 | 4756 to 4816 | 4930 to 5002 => 1.9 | 1.75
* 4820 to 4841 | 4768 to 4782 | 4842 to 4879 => 7.2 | 2.31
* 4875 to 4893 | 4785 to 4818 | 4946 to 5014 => 9.9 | 3.16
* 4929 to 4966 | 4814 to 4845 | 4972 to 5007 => 4.1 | 3.47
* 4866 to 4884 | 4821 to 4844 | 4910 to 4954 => -0.4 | 1.56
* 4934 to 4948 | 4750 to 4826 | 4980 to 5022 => 9.3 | 4.59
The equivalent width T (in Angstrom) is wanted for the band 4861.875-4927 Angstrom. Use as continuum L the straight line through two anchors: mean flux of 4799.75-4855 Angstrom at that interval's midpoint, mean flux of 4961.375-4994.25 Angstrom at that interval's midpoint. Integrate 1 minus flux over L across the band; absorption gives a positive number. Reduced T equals -1.89 Angstrom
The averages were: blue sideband 1.56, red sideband 1.96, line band 1.77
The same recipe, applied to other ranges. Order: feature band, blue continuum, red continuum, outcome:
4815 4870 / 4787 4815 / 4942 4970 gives -3.9 Angstrom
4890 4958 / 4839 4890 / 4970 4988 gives 0.7 Angstrom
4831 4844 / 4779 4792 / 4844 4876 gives 5.4 Angstrom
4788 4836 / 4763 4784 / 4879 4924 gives -2.9 Angstrom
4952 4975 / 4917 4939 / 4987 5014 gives 1.4 Angstrom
